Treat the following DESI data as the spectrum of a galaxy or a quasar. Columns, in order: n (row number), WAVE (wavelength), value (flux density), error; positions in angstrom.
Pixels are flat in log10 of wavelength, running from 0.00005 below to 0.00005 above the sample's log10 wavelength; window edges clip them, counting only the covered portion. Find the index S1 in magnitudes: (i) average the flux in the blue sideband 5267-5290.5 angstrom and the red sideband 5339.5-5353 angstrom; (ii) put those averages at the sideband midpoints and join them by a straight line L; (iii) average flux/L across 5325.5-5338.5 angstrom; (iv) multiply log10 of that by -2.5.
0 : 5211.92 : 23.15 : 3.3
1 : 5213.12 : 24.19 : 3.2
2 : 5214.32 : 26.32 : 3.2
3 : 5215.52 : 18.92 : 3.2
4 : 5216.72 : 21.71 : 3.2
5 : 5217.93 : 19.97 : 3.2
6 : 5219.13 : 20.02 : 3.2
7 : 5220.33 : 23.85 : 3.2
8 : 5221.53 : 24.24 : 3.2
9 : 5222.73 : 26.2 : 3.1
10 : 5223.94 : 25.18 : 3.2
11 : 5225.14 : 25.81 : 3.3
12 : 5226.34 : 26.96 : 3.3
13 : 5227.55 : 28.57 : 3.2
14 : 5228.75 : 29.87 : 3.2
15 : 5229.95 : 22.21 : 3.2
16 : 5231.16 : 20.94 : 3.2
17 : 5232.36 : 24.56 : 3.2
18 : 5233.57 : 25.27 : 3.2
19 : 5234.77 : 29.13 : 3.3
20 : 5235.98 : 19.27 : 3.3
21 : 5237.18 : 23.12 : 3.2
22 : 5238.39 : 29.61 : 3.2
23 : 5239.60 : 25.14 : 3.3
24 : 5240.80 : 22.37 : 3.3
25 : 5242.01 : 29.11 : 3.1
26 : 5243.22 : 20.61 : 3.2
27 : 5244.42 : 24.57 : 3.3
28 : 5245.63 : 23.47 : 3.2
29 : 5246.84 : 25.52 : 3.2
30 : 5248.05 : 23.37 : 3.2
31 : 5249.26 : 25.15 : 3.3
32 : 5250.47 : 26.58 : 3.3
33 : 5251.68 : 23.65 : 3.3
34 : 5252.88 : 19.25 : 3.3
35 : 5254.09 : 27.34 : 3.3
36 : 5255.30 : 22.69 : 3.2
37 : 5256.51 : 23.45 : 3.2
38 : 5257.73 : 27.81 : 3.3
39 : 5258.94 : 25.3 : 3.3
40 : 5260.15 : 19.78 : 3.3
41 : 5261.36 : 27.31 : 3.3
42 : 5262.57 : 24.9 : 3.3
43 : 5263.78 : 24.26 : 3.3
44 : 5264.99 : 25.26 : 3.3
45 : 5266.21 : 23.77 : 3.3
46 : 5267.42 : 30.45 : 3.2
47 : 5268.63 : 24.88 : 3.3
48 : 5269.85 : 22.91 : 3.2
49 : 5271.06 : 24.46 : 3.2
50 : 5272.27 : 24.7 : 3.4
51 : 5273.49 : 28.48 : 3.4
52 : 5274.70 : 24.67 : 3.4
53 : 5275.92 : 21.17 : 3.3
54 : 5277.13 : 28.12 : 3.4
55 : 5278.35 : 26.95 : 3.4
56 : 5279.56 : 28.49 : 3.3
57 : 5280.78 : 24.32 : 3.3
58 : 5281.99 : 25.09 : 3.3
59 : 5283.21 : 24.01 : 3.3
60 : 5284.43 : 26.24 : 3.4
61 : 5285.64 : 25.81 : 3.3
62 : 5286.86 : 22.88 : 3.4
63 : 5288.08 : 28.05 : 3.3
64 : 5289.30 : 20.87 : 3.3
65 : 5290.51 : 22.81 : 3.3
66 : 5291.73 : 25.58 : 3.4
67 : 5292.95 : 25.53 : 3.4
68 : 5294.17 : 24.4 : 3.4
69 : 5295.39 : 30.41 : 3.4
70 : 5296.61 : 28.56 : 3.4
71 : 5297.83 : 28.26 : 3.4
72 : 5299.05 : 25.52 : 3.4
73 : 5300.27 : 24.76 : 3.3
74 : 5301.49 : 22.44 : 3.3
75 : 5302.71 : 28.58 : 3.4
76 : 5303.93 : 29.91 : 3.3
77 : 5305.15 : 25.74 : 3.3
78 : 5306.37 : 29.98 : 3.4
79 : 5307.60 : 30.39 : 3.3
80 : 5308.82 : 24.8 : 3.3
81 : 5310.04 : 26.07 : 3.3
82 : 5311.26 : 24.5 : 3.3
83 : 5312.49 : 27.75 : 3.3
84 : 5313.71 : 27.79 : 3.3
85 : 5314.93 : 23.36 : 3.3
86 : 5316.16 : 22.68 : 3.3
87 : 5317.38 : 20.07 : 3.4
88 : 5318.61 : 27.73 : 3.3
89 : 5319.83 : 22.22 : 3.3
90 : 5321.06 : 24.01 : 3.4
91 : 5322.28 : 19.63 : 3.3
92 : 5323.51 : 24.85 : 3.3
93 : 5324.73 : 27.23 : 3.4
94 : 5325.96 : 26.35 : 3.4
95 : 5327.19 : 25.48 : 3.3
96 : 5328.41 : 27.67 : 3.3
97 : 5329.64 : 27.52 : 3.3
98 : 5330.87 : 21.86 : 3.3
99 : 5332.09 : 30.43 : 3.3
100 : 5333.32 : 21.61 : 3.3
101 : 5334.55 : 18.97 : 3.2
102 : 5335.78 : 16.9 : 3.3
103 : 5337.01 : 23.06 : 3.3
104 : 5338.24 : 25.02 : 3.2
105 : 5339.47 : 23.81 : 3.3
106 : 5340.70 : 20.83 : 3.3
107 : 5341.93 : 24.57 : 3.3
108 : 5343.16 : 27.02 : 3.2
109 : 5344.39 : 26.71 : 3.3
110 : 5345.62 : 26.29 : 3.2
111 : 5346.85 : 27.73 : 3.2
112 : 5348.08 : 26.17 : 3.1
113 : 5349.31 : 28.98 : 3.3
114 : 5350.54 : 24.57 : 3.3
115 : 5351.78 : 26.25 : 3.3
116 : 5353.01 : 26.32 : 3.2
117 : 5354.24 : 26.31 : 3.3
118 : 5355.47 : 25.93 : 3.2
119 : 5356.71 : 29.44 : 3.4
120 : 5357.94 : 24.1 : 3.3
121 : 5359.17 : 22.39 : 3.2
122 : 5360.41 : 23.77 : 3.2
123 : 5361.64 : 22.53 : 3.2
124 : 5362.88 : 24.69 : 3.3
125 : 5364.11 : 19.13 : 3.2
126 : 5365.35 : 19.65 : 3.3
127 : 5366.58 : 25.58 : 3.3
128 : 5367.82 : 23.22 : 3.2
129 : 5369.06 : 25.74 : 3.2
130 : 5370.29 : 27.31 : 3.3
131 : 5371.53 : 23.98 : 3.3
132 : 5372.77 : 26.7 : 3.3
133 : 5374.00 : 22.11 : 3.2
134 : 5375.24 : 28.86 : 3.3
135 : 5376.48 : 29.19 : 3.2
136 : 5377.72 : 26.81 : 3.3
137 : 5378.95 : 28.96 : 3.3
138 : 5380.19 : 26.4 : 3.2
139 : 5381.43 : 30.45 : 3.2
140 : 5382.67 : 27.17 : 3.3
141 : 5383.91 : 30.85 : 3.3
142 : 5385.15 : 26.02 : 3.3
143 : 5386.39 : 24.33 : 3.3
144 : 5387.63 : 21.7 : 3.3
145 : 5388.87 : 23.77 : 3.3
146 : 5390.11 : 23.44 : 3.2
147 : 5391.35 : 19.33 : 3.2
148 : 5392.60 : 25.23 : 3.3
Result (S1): 0.07 mag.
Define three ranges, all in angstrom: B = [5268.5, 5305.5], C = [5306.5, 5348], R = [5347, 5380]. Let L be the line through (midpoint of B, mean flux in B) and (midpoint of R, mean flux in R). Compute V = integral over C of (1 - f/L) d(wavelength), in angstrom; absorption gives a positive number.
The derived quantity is 1.2 angstrom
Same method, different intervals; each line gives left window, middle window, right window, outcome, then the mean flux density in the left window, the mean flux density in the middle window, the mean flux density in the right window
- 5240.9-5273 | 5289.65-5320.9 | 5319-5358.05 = -1.4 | 24.6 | 25.9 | 25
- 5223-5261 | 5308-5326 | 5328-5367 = 0.0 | 24.7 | 24.6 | 24.5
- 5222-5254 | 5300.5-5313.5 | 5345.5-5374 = -1.1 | 24.9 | 27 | 25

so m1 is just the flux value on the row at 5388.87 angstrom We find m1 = 23.77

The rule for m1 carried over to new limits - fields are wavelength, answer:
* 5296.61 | 28.56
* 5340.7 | 20.83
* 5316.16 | 22.68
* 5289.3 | 20.87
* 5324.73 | 27.23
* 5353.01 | 26.32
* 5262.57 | 24.9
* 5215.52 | 18.92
